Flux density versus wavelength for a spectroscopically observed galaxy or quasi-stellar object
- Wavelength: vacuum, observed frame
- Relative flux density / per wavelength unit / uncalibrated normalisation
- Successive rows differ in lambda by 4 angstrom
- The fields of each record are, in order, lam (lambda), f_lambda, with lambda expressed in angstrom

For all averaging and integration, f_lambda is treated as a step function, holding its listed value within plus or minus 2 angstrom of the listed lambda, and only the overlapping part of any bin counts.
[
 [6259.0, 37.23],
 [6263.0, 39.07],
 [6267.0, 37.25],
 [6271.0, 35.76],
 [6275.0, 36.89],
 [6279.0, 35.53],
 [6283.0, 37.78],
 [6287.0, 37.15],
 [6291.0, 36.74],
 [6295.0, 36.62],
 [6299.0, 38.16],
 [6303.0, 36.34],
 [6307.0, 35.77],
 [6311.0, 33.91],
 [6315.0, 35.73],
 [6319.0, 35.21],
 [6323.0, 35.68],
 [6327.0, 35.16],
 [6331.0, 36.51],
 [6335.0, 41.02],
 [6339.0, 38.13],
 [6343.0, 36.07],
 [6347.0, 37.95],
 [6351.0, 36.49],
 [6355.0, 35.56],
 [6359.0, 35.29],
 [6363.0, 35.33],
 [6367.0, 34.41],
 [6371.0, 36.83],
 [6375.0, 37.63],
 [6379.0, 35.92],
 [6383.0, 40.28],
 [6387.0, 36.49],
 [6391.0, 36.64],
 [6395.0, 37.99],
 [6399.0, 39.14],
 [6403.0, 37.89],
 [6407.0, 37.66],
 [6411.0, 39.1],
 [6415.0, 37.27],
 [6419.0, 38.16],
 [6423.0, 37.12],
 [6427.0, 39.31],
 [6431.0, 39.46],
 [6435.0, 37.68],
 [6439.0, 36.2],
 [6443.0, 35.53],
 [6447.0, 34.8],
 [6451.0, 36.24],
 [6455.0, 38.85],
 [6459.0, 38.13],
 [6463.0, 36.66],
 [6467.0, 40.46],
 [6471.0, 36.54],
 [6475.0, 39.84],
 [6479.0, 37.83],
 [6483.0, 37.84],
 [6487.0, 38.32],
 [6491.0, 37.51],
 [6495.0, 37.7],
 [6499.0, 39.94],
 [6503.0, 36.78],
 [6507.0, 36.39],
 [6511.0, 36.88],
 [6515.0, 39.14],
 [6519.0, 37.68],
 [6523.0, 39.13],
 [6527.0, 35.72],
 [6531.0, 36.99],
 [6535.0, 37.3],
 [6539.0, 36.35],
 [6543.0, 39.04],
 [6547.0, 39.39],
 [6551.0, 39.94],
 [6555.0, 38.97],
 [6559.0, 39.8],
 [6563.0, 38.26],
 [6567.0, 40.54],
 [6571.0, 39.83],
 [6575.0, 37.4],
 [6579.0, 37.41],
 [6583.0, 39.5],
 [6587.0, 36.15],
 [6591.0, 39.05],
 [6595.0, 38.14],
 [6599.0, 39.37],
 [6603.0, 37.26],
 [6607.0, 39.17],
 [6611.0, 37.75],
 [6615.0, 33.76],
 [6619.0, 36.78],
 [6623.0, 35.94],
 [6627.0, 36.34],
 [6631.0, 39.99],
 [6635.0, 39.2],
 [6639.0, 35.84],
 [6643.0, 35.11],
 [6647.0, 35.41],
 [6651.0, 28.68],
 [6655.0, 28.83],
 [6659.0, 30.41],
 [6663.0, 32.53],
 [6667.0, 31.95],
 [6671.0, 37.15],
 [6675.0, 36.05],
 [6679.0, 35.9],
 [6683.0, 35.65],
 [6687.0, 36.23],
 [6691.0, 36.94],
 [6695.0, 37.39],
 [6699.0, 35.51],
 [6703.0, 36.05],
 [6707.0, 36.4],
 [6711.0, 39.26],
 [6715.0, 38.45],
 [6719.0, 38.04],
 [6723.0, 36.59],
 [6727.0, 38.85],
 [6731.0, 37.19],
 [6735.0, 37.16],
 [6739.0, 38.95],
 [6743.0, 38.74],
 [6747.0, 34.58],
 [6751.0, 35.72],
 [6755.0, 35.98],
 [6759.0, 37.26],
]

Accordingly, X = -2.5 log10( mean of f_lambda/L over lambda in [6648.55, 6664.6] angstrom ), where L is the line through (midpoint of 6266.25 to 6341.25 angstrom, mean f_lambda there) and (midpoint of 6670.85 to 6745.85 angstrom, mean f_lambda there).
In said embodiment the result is 0.22 mag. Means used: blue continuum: 36.6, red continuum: 37.2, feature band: 30.2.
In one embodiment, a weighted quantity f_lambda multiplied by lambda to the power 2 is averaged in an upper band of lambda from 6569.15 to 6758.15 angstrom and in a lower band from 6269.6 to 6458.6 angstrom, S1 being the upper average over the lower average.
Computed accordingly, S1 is 1.1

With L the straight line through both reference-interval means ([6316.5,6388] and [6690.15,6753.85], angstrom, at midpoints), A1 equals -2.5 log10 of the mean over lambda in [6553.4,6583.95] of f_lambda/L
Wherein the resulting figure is -0.06 mag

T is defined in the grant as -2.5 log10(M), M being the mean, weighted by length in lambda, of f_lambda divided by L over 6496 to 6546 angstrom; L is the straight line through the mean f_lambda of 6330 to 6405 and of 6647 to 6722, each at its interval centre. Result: -0.04 mag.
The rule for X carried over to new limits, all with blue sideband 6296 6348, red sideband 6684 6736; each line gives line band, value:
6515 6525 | -0.048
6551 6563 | -0.067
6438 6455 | 0.022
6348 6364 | 0.024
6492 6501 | -0.052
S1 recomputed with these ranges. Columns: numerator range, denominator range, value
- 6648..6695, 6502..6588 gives 0.92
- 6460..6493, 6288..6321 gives 1.11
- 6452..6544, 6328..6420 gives 1.06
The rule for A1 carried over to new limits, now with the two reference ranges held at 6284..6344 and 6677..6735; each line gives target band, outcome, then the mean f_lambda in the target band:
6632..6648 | 0.01 mag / 36.7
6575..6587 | -0.03 mag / 37.9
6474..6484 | -0.05 mag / 38.4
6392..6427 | -0.04 mag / 38.1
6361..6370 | 0.05 mag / 35.1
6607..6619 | 0.01 mag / 36.5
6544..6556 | -0.07 mag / 39.4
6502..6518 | -0.02 mag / 37.4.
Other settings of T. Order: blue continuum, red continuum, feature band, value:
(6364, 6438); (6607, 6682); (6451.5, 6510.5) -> -0.03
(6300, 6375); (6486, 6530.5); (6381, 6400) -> -0.04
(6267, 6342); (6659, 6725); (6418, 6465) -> -0.03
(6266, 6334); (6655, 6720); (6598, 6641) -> -0.05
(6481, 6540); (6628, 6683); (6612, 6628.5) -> -0.02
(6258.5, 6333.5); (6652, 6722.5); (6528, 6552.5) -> -0.07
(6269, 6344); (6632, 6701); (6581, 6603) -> -0.10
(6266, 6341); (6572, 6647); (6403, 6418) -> -0.03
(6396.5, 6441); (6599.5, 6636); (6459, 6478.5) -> -0.01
